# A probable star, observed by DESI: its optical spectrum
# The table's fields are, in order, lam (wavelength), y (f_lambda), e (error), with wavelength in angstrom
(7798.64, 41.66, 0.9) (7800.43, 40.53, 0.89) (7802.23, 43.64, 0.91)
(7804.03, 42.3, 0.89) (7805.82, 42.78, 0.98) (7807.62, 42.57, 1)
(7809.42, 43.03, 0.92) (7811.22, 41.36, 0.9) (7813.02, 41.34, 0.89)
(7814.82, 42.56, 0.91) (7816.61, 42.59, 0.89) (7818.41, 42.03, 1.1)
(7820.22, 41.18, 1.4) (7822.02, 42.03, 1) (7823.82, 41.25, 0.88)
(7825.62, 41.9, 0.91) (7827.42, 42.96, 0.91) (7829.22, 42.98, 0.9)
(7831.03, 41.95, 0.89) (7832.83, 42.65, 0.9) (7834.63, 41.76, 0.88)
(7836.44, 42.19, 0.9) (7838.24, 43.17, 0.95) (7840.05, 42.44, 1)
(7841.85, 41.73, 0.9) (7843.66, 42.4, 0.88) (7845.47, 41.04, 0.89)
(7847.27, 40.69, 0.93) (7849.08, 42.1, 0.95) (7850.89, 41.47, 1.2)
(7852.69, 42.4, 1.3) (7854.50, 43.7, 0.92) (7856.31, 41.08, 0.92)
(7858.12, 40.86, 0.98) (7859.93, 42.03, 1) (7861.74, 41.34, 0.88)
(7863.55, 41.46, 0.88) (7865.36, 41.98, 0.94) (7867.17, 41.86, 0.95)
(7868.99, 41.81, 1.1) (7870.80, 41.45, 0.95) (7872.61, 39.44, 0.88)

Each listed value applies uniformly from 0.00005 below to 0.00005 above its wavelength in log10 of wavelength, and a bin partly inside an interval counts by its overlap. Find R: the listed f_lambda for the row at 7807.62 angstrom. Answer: 42.57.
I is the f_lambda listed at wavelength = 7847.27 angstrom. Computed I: 40.69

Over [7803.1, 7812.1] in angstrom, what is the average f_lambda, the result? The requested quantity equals 42.4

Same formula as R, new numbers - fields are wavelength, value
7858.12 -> 40.86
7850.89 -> 41.47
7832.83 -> 42.65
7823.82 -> 41.25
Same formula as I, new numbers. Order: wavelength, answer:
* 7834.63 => 41.76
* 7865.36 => 41.98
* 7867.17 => 41.86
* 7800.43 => 40.53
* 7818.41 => 42.03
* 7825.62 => 41.9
